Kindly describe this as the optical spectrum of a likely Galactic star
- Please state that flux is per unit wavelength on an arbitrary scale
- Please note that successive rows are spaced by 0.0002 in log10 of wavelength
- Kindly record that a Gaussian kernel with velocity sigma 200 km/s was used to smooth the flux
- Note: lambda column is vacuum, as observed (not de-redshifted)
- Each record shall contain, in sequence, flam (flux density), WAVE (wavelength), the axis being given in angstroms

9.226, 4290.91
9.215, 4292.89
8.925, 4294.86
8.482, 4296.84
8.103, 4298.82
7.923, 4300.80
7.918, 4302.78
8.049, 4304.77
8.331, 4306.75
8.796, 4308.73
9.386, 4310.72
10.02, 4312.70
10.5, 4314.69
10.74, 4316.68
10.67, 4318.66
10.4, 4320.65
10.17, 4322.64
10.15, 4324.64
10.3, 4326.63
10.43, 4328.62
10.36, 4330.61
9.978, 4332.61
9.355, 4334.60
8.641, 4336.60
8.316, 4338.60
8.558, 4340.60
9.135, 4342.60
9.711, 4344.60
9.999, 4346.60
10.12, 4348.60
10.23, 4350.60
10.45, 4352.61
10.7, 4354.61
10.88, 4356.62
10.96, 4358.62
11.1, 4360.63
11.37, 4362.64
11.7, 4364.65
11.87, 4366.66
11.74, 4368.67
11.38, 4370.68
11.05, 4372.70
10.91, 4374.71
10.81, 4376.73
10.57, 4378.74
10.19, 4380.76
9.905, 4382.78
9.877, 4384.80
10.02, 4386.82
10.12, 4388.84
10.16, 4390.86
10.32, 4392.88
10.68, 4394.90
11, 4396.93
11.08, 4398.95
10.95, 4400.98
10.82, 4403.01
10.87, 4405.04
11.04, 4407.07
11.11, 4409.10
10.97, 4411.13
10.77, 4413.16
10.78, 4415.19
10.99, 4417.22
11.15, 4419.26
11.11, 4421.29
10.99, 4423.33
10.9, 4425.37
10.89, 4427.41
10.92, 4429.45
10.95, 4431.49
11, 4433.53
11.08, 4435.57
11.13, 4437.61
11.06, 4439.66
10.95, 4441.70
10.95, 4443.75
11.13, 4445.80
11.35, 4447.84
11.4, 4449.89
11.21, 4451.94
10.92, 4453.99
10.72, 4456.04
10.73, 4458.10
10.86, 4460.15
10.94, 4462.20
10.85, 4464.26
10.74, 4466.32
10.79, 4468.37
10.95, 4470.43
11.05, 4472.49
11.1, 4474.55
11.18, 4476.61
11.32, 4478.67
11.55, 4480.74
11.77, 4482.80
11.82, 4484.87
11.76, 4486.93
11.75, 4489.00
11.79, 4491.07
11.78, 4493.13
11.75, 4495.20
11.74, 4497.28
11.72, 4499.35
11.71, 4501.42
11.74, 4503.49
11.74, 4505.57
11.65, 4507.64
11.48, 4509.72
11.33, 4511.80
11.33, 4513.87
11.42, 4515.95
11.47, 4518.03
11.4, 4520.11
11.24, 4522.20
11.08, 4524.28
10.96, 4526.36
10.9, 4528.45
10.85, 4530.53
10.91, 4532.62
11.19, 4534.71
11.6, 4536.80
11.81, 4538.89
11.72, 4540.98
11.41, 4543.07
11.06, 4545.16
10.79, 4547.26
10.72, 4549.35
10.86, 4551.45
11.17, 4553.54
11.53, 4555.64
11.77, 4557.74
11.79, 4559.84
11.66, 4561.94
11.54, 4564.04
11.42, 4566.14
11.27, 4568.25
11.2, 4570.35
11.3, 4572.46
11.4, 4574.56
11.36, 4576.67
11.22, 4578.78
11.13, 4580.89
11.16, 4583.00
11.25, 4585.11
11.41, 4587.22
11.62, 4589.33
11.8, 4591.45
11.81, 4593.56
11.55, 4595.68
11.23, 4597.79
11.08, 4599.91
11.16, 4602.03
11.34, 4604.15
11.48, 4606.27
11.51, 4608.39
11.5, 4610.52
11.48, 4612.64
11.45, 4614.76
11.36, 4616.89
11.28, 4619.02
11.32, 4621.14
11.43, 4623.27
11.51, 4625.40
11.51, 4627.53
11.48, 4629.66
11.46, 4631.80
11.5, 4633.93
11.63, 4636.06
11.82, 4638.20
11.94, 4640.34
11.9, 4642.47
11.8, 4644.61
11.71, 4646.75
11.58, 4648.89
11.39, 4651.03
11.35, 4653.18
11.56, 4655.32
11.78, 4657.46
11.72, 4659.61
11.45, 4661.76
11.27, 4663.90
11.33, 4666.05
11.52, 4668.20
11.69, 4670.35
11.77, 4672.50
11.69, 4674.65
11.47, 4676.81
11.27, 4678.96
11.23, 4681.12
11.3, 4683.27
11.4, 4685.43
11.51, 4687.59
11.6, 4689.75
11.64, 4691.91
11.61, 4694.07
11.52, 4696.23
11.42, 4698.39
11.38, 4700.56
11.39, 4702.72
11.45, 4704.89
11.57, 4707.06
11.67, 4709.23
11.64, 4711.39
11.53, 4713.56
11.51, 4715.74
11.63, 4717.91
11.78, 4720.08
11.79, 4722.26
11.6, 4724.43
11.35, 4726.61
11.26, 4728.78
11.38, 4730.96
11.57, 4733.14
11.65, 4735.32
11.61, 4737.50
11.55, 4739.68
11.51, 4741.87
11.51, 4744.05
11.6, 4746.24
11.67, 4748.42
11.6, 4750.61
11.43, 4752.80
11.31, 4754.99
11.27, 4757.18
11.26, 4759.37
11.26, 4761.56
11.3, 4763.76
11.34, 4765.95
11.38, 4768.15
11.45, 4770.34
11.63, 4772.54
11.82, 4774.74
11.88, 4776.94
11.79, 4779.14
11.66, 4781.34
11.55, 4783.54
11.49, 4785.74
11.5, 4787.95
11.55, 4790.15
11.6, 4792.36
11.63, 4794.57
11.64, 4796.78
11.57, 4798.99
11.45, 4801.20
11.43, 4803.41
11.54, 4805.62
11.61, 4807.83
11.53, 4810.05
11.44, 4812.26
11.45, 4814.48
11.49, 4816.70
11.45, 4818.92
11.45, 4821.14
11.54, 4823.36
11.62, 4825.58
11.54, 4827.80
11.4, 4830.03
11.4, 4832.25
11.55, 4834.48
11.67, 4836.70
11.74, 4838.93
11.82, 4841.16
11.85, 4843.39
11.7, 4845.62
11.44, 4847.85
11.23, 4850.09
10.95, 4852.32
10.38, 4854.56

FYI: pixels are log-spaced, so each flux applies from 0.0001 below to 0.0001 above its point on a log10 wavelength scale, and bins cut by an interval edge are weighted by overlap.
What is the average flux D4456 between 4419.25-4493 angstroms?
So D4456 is 11.1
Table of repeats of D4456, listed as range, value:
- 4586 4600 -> 11.5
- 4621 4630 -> 11.5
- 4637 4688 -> 11.6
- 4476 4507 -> 11.7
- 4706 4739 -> 11.6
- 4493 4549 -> 11.4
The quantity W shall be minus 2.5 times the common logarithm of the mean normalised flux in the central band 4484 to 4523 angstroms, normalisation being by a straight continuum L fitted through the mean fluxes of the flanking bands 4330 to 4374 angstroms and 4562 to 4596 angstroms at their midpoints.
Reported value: -0.05 mag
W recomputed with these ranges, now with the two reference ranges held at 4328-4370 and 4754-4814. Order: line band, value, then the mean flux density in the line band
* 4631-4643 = -0.06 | 11.7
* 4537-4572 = -0.05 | 11.4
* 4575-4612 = -0.04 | 11.4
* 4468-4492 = -0.08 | 11.4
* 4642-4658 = -0.05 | 11.6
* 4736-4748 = -0.02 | 11.6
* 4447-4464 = -0.04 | 11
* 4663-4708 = -0.02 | 11.5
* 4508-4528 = -0.05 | 11.3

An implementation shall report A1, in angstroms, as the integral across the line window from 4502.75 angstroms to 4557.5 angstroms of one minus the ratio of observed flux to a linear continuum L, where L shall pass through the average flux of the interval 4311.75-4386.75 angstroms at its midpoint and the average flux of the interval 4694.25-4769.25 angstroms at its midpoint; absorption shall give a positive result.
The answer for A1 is -2.0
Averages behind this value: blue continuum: 10.4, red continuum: 11.5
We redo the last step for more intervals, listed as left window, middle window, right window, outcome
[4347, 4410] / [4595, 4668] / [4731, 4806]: -1.5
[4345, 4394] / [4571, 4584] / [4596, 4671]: 0.1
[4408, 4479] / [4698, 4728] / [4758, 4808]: -0.3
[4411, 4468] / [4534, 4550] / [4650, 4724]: -0.1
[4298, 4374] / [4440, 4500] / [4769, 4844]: -4.6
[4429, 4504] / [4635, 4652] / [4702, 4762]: -0.4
